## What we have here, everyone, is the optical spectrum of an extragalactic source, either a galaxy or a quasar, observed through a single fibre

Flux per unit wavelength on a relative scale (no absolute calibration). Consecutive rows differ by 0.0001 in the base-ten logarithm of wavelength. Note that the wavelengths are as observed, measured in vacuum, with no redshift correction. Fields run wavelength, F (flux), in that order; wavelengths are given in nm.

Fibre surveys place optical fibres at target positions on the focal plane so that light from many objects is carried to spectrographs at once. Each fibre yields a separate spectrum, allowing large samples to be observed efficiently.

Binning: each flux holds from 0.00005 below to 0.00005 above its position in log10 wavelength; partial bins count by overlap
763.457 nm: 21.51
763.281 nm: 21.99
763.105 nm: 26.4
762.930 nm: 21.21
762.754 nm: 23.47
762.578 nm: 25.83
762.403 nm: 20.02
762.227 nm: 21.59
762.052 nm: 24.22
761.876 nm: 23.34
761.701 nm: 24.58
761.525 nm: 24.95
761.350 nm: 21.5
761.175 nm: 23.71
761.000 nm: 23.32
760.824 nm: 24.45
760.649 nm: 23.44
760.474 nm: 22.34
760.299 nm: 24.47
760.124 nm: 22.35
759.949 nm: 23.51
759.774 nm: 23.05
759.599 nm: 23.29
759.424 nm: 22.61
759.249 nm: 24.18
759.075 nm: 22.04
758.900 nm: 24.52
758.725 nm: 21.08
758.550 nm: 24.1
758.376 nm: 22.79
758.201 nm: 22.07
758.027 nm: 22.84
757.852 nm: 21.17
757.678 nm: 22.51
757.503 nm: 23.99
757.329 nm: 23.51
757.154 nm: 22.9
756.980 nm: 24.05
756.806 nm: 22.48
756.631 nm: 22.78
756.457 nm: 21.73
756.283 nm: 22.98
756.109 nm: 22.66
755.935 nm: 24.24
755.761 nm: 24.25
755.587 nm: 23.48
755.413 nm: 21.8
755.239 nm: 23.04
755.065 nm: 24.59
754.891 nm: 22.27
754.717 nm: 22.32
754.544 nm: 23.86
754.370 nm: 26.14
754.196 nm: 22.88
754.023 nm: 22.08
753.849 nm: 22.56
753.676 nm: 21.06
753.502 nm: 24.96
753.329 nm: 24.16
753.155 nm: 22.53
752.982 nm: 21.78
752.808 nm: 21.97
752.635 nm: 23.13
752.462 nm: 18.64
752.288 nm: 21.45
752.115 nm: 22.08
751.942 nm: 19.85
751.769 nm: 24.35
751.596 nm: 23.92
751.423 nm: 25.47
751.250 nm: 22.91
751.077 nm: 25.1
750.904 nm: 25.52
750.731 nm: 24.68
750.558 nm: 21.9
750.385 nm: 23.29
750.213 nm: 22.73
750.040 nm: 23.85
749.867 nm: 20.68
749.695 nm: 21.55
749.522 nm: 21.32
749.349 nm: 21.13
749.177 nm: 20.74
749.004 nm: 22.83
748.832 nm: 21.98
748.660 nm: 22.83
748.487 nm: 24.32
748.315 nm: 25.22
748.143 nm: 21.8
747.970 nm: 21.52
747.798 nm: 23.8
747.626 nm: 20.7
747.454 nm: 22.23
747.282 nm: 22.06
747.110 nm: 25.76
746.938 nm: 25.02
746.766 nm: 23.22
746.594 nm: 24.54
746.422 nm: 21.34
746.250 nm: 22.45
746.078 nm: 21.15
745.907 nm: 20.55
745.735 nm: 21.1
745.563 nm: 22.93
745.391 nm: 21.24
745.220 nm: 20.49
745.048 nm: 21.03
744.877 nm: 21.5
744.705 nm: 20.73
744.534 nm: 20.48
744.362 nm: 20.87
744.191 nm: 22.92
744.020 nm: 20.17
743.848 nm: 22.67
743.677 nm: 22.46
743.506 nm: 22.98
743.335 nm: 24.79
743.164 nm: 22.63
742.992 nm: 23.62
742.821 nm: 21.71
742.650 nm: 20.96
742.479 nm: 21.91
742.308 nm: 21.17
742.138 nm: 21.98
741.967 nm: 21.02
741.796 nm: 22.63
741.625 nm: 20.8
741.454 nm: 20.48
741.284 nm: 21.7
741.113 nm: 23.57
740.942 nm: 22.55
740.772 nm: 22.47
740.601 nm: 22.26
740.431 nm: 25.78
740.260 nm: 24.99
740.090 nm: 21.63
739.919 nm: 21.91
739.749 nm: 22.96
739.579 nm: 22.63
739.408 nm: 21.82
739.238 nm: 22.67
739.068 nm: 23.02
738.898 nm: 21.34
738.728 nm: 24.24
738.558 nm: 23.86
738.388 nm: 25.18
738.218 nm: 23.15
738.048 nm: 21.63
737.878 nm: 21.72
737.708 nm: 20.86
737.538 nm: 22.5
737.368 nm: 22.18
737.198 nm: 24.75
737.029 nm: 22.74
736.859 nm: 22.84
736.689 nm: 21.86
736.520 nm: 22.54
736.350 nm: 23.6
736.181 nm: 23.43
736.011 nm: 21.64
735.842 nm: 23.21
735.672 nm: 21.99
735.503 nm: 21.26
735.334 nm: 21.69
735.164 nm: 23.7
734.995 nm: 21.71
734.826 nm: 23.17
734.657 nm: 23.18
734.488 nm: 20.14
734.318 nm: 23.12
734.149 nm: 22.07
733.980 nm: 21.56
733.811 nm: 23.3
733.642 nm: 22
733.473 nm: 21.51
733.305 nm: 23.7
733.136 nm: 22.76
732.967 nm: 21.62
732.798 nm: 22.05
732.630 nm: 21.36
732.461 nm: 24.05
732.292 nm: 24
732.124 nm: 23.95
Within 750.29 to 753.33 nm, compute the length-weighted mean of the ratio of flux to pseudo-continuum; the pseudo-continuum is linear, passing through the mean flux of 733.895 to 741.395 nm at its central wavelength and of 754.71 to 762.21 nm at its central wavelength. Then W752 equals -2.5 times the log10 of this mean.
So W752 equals 0.00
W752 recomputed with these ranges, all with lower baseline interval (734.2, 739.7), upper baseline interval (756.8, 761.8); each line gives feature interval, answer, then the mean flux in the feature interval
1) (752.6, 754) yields 0.01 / 22.7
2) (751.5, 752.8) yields 0.05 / 22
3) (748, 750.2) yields 0.03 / 22.3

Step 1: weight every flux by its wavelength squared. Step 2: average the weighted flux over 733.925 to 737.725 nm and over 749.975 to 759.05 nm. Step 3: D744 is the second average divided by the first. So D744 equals 1.08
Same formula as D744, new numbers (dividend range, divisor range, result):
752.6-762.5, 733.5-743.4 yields 1.08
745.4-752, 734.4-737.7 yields 1.05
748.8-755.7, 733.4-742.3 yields 1.05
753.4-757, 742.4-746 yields 1.09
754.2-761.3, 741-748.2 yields 1.09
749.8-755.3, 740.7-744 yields 1.07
